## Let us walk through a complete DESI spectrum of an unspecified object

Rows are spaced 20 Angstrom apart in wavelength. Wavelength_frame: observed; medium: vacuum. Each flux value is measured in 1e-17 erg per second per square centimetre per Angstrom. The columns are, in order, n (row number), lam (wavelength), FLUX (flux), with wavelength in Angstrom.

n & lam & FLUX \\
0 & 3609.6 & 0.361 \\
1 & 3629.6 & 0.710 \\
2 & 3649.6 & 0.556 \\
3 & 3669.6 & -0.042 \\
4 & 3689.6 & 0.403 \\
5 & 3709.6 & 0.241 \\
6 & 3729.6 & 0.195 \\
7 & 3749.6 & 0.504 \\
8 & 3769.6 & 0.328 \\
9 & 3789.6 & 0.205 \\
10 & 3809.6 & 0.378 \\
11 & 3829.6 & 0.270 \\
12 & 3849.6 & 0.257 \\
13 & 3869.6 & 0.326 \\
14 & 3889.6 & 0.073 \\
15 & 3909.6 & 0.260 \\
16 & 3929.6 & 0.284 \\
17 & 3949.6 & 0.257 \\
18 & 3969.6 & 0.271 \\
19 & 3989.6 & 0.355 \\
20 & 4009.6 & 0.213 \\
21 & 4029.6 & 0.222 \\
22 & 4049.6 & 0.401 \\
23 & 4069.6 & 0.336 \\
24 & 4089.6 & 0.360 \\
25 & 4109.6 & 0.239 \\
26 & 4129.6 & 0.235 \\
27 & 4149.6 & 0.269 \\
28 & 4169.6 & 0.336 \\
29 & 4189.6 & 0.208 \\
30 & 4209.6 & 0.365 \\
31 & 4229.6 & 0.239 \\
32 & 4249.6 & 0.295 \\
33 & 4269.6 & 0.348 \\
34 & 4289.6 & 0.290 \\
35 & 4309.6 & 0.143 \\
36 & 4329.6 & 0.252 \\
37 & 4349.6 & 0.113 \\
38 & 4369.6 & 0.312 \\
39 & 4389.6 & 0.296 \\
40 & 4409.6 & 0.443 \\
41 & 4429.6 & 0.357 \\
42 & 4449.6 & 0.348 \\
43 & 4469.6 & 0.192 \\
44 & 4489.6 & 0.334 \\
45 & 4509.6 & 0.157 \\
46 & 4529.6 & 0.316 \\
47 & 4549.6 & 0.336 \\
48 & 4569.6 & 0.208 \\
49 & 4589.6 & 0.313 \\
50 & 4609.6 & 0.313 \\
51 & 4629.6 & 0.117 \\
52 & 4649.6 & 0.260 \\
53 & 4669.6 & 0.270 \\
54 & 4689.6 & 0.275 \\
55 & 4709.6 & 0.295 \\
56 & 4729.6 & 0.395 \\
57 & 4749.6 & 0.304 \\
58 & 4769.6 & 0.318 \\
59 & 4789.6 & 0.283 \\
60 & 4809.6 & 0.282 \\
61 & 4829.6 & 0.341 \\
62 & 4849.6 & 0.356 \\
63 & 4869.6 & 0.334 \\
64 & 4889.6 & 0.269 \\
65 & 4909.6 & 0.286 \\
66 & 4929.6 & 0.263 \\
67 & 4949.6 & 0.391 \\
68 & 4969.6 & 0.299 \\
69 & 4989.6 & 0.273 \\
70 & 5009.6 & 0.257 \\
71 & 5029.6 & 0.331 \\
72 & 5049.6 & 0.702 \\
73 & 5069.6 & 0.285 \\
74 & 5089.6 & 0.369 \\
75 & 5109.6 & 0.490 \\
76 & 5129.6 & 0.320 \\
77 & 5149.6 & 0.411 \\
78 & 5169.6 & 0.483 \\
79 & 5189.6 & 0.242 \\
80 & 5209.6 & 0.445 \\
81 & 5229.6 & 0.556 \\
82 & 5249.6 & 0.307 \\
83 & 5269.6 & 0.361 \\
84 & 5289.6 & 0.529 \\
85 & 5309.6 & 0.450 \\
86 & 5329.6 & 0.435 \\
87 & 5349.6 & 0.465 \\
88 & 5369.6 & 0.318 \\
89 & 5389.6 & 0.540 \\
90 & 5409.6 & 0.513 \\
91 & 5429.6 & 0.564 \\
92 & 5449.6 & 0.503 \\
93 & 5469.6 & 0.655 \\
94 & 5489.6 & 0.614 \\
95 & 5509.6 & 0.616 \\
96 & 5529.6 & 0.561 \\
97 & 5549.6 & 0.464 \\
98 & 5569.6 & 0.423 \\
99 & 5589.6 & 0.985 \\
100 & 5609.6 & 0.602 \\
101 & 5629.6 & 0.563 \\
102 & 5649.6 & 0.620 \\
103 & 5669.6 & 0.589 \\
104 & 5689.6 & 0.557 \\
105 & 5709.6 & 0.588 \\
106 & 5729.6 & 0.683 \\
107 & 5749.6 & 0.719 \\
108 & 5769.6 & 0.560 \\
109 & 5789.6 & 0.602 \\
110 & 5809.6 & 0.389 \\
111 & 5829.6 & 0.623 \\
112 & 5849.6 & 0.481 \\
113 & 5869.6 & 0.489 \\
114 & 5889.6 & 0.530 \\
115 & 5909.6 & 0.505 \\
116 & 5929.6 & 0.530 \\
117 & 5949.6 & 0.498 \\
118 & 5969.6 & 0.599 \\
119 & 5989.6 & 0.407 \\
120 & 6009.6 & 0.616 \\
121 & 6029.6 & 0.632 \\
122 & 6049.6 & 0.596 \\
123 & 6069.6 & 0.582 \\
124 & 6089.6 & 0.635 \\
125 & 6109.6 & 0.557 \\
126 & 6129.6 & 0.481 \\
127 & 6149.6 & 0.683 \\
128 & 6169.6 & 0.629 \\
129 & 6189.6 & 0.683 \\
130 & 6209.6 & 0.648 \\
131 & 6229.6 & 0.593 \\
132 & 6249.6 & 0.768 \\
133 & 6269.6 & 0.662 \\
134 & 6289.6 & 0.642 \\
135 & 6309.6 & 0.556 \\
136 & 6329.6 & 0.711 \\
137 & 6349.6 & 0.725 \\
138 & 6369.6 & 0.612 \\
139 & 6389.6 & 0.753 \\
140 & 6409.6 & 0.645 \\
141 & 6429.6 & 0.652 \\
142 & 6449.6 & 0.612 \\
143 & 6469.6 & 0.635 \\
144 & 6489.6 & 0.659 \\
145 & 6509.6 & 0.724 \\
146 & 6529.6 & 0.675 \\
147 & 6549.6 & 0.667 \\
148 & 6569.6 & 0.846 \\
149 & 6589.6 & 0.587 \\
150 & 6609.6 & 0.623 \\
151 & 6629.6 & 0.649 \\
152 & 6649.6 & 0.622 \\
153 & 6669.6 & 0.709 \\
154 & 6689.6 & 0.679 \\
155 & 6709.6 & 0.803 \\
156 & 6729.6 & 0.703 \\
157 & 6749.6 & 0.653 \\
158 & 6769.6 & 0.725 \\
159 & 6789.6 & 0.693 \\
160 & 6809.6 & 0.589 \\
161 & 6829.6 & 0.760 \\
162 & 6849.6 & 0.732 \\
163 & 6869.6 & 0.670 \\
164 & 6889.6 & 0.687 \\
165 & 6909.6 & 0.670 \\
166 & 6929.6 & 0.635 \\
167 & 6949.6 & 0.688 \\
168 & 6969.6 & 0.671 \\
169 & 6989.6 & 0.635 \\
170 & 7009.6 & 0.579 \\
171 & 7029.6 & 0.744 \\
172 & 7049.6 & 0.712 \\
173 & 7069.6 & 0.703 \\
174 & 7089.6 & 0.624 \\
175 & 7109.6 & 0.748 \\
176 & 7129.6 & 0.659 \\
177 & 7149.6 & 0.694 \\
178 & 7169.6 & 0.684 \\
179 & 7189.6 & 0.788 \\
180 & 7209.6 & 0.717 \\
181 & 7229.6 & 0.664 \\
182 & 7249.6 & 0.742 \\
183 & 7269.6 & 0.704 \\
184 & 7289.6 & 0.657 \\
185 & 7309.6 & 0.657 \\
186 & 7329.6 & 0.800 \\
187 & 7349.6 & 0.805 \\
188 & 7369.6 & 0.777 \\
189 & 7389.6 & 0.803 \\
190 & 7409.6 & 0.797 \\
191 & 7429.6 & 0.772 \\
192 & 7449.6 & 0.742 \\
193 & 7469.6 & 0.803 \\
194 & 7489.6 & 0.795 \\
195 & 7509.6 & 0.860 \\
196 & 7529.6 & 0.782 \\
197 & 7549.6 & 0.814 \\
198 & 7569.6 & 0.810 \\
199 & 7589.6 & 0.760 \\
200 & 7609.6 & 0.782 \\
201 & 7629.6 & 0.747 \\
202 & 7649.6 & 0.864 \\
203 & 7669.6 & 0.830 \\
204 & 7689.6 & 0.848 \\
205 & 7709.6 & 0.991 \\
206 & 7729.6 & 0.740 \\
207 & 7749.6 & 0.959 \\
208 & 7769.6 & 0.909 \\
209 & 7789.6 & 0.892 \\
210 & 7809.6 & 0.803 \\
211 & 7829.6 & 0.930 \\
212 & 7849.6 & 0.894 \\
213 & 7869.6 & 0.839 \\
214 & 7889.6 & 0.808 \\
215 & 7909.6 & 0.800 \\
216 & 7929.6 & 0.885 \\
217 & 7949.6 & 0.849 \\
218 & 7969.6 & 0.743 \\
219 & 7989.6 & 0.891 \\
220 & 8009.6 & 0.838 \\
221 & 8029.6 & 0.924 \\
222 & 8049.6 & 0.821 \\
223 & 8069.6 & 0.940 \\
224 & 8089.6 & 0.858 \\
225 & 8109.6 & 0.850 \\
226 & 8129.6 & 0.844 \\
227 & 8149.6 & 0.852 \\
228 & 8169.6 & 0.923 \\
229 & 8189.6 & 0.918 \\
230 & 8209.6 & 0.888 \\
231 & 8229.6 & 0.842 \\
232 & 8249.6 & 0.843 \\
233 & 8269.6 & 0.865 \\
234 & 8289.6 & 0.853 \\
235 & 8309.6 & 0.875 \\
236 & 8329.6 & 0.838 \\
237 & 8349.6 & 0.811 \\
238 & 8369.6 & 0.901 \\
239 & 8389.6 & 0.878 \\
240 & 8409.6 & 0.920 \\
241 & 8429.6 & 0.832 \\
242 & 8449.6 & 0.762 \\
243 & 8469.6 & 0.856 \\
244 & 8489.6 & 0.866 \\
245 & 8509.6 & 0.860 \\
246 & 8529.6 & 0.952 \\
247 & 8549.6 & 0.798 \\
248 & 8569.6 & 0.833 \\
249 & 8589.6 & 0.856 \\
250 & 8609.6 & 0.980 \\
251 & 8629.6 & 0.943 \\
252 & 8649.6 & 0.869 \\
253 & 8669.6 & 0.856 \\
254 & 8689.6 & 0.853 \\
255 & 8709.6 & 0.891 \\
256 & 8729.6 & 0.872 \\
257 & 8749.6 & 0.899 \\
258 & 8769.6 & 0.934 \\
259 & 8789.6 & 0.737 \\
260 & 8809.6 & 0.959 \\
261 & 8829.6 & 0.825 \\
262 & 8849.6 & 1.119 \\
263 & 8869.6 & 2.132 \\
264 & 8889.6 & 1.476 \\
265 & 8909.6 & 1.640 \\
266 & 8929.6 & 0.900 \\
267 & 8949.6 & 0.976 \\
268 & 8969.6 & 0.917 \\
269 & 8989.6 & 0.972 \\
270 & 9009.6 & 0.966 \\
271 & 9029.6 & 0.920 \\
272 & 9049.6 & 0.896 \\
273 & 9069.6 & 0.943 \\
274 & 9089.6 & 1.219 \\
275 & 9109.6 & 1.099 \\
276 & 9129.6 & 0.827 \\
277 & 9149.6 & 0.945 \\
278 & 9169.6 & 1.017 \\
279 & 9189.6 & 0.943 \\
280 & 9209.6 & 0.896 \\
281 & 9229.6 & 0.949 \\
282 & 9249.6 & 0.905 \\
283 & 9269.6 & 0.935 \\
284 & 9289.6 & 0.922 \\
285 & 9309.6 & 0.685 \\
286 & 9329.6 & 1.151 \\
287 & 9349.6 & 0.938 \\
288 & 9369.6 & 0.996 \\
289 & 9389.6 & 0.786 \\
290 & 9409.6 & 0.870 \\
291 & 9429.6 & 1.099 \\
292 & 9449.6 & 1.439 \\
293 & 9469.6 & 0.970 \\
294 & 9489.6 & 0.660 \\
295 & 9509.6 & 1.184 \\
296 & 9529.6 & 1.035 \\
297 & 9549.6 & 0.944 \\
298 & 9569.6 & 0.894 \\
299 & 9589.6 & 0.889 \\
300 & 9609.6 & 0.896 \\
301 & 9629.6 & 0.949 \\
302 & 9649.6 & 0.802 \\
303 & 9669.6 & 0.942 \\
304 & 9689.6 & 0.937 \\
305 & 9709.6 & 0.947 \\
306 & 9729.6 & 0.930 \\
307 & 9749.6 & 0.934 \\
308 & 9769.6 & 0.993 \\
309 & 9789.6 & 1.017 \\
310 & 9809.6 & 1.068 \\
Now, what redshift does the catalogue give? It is 0.352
